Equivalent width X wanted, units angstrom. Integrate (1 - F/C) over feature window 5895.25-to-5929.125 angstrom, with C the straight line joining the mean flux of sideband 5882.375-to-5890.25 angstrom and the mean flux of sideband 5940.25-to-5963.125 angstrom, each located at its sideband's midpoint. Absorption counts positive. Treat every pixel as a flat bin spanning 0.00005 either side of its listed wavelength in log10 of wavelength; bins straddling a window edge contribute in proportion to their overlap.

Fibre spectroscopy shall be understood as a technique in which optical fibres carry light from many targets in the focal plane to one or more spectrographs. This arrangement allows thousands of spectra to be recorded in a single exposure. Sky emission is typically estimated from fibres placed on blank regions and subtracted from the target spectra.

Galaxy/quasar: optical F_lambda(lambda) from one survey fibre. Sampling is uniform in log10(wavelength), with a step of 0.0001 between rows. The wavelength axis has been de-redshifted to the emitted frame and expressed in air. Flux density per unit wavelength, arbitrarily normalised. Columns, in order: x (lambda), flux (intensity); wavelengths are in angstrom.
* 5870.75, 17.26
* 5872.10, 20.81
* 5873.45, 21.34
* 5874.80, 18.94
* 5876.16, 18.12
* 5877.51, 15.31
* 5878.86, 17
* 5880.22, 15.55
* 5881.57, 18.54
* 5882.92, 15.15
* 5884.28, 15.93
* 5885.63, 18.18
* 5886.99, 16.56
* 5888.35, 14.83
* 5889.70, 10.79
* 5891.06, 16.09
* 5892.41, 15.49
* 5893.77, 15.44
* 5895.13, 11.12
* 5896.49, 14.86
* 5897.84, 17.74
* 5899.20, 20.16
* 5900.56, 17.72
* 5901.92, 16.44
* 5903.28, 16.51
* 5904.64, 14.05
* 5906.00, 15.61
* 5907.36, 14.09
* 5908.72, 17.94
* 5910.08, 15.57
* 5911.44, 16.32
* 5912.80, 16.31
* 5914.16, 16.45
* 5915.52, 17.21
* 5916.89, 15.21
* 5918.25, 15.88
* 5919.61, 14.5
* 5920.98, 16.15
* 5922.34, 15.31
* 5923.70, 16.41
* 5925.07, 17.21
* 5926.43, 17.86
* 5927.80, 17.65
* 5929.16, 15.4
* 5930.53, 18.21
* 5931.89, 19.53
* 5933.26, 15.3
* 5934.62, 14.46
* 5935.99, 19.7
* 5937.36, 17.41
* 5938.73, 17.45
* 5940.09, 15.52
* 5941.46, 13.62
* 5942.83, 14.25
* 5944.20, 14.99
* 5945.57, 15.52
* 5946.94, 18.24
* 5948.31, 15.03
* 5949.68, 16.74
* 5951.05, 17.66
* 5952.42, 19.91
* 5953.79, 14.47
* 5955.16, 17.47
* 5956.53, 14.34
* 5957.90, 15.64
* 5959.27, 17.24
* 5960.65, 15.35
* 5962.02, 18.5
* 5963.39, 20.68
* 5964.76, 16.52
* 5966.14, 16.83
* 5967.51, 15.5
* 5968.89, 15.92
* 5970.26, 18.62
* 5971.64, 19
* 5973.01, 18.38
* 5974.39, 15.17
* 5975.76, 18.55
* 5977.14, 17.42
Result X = -1.3 angstrom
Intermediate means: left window 15.3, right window 16.3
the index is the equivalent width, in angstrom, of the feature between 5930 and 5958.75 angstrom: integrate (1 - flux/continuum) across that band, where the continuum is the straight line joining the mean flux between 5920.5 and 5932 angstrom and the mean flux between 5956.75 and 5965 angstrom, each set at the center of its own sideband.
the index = 1.1 angstrom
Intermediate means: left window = 17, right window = 17.2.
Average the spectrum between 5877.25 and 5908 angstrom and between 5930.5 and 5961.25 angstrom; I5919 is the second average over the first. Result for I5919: 1.04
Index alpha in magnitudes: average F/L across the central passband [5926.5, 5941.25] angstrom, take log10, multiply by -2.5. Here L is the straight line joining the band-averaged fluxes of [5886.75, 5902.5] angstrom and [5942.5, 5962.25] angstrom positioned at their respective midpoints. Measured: -0.06 mag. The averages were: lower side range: 15.6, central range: 17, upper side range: 16.3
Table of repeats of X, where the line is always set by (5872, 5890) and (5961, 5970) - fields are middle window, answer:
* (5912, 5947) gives 1.7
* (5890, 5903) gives 0.8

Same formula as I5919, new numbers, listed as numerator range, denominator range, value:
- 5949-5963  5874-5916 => 1.04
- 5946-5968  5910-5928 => 1.04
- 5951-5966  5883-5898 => 1.13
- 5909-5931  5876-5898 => 1.05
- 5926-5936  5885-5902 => 1.08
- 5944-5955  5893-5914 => 1.04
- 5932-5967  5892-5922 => 1.04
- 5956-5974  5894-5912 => 1.07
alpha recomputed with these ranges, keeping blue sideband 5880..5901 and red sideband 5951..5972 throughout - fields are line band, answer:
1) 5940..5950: 0.09 mag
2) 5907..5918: 0.00 mag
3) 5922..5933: -0.04 mag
